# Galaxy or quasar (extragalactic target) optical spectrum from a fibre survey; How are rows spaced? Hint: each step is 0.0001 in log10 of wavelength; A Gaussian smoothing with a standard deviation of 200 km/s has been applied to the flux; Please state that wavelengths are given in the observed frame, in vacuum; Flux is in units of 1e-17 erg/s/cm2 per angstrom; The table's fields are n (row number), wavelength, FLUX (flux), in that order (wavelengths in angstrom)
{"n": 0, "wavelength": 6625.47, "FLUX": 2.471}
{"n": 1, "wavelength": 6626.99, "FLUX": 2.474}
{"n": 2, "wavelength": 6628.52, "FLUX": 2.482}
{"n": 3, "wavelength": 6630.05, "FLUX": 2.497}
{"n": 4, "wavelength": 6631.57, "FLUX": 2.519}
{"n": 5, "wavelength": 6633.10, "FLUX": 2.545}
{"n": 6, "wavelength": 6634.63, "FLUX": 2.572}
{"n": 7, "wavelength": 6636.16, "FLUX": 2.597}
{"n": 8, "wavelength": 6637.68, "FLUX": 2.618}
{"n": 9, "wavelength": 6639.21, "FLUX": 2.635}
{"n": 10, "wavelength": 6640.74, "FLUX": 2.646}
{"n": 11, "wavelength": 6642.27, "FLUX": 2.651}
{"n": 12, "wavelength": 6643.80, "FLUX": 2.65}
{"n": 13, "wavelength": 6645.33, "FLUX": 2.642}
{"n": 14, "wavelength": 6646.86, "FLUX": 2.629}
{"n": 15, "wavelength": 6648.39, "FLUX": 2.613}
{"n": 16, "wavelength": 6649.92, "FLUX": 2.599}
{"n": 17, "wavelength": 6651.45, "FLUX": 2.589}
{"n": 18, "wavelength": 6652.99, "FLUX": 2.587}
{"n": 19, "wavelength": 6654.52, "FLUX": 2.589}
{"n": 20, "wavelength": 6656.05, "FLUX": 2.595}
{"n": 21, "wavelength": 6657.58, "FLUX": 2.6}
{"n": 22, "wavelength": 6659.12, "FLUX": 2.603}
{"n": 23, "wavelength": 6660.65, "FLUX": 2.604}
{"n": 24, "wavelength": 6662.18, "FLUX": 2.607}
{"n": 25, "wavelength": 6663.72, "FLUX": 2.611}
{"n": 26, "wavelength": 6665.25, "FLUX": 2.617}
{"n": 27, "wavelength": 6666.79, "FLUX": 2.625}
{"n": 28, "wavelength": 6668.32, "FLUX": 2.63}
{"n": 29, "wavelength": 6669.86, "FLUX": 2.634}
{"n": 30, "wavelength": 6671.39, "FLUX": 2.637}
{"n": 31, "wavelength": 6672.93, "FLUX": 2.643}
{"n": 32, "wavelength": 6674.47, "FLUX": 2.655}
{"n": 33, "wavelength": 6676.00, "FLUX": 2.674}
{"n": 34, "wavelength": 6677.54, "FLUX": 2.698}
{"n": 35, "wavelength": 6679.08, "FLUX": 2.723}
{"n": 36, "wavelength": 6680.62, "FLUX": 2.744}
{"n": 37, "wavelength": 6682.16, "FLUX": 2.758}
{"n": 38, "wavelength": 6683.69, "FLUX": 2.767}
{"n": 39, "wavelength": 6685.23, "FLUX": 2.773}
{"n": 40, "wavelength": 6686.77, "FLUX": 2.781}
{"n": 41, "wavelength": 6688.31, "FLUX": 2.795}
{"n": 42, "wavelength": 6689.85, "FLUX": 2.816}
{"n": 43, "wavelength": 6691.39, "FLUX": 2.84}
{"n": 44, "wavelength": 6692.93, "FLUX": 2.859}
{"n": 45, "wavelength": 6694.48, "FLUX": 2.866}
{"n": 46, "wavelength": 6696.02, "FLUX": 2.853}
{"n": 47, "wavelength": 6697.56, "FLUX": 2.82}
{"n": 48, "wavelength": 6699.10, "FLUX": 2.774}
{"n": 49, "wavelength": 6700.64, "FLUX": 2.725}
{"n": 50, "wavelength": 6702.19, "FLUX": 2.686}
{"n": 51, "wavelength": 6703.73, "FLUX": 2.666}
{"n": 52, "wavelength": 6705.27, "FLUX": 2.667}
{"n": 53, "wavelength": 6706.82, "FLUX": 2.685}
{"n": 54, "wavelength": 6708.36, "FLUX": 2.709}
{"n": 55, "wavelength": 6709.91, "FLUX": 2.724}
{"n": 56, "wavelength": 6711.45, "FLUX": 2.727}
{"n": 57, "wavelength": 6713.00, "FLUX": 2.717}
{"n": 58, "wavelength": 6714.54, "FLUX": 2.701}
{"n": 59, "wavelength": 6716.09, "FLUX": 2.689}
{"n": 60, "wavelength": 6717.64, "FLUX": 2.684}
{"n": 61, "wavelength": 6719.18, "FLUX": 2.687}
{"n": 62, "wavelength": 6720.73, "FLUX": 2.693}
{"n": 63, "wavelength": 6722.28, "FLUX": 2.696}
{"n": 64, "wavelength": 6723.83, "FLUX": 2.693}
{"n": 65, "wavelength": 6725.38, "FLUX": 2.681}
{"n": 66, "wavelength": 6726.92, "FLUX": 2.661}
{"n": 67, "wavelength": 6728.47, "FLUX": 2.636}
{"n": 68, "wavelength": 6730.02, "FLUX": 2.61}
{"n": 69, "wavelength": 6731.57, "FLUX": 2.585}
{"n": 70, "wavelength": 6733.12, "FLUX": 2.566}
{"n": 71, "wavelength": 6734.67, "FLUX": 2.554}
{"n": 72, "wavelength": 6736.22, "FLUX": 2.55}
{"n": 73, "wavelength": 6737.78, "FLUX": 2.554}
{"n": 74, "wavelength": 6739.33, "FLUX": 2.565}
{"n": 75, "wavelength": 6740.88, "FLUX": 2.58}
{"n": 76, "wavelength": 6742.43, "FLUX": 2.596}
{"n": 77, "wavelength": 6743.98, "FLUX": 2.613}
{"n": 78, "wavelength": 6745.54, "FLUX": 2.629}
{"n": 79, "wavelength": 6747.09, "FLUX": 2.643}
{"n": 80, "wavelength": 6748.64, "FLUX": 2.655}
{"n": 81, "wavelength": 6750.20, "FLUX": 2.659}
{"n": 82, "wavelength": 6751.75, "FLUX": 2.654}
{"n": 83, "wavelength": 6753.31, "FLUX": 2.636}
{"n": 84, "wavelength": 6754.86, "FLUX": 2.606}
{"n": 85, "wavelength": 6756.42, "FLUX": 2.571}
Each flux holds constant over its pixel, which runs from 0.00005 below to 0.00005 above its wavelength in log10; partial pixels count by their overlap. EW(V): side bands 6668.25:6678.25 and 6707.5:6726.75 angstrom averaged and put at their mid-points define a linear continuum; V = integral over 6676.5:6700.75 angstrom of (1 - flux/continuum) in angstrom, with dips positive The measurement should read -1.1 angstrom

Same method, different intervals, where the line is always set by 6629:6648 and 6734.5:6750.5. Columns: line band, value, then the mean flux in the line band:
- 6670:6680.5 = -0.30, 2.67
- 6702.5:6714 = -0.44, 2.7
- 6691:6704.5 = -0.97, 2.79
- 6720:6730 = -0.28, 2.67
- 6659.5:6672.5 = -0.11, 2.62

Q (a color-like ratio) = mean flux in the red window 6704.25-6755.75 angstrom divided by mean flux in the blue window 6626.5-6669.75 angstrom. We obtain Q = 1.02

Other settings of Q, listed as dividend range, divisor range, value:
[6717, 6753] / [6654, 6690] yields 0.98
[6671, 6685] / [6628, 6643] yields 1.05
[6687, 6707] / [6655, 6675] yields 1.06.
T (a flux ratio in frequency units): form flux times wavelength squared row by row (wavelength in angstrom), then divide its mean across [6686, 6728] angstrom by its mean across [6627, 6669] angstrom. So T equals 1.07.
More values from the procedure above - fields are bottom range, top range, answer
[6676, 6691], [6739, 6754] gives 0.97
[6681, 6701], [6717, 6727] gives 0.97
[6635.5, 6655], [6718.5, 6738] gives 1.03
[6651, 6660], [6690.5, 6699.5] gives 1.11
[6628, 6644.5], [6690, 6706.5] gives 1.09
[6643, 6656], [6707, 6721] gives 1.06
